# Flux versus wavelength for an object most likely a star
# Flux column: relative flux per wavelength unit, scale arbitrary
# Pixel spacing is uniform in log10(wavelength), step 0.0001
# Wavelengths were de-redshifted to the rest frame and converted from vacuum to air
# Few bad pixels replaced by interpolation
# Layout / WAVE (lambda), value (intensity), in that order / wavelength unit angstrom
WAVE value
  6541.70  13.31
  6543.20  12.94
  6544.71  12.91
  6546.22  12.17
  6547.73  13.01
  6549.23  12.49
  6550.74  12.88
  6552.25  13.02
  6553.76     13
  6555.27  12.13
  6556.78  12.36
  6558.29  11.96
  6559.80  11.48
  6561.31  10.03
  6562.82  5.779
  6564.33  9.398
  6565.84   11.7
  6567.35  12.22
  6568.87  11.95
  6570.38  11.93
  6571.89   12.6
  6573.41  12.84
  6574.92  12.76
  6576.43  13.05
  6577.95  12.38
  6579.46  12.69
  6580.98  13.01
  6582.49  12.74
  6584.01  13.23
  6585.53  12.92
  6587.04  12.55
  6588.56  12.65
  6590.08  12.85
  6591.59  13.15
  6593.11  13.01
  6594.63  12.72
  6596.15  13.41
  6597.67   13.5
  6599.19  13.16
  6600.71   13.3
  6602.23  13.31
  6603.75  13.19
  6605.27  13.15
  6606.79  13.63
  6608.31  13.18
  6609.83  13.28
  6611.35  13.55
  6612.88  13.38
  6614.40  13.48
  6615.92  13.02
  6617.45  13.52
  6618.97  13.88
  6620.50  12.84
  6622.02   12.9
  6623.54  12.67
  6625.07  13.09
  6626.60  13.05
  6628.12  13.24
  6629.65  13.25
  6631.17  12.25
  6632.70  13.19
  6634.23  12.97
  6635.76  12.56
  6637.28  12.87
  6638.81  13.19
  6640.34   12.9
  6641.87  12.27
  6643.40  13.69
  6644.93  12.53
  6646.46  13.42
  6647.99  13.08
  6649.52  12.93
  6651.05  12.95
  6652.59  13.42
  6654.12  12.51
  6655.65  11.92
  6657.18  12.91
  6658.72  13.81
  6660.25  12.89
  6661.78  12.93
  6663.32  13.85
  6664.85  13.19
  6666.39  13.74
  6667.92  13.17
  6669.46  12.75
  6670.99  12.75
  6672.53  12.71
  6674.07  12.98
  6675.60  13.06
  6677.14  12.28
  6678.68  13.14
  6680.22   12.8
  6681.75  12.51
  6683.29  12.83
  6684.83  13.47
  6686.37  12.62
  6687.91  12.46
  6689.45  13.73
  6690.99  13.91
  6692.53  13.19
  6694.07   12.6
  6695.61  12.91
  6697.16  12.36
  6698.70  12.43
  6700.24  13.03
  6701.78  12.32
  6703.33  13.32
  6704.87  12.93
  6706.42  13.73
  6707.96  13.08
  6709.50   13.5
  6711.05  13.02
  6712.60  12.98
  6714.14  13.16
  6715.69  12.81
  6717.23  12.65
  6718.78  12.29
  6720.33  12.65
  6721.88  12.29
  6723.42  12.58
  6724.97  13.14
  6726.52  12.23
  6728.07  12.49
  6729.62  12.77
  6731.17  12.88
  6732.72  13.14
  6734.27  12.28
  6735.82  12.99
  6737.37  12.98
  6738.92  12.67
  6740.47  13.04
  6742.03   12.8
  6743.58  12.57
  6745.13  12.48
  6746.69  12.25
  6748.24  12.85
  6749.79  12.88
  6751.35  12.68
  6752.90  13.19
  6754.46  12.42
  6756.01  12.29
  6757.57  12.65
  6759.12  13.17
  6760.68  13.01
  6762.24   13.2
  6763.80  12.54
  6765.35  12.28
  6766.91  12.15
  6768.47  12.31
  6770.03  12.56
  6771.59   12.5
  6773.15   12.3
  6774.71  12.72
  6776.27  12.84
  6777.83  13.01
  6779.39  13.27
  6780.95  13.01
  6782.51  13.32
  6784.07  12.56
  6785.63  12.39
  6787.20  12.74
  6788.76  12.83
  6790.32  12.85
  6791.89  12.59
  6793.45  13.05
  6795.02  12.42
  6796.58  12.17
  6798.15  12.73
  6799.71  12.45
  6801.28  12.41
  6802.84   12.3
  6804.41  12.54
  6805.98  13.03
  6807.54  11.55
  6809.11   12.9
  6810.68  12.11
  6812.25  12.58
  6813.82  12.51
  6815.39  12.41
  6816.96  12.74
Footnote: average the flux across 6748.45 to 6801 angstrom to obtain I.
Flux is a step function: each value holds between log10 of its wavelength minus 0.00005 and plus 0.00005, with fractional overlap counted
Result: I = 12.7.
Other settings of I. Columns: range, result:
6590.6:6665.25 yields 13.1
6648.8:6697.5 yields 13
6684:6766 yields 12.8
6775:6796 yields 12.8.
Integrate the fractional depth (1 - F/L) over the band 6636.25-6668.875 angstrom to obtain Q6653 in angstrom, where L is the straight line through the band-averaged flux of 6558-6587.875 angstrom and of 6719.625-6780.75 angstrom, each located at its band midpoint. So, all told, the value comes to -2.16 angstrom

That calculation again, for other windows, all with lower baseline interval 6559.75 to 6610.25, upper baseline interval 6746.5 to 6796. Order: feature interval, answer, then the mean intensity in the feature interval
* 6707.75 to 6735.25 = -0.3 angstrom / 12.8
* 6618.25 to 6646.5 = -1.0 angstrom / 13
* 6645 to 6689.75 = -1.5 angstrom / 13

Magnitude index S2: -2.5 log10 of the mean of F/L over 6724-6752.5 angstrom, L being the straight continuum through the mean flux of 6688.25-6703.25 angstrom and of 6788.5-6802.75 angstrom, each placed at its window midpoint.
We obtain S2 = 0.01 mag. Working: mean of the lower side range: 12.9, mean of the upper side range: 12.6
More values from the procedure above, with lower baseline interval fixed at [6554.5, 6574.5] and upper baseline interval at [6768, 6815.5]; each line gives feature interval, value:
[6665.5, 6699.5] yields -0.08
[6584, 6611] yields -0.15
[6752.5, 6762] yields -0.03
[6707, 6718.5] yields -0.07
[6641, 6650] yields -0.11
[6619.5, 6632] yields -0.11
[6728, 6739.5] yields -0.05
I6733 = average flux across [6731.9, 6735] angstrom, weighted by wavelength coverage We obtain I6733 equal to 12.7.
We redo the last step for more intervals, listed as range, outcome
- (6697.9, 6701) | 12.7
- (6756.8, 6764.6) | 12.9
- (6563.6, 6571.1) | 11.4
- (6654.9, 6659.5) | 12.9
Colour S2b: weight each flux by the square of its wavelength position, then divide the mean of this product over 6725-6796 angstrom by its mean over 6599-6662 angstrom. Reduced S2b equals 1.0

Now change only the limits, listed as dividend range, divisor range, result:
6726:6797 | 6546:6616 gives 1.07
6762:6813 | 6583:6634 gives 1.01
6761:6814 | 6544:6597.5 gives 1.10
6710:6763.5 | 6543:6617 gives 1.06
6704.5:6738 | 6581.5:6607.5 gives 1.02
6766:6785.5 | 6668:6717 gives 1.01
